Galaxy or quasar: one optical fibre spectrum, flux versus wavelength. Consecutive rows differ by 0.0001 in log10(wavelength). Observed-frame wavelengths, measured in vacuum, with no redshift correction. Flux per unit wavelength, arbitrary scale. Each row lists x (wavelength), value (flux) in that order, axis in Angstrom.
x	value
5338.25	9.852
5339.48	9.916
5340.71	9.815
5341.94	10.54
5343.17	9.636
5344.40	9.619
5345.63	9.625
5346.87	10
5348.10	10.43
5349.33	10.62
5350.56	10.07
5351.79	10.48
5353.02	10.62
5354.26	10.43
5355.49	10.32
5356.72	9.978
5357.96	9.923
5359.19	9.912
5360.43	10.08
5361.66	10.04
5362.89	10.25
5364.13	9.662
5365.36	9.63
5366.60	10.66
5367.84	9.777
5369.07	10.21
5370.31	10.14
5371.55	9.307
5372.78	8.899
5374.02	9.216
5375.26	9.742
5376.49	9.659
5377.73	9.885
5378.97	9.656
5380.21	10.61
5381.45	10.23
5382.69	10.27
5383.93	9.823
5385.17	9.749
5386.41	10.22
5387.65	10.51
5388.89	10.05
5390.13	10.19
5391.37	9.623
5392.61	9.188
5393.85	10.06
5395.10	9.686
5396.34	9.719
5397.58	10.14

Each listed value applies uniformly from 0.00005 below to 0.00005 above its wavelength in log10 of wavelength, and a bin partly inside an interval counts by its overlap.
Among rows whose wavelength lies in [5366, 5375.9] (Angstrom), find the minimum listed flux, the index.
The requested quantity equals 8.899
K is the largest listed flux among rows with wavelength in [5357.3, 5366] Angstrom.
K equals 10.25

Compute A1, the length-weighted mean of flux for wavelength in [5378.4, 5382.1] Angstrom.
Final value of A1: 10.2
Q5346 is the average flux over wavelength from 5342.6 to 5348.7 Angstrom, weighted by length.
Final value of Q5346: 9.85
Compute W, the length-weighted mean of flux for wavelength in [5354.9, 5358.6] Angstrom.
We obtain 10.1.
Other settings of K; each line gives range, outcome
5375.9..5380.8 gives 10.61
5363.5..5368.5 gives 10.66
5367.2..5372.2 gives 10.21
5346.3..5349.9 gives 10.62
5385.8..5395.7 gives 10.51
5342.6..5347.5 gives 10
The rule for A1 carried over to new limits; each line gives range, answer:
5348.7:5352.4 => 10.4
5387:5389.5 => 10.3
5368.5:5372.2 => 9.87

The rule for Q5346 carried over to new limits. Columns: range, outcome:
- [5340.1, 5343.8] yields 10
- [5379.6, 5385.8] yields 10.1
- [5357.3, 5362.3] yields 9.99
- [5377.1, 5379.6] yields 9.75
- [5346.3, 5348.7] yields 10.2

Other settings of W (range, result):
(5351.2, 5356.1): 10.5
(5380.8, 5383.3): 10.2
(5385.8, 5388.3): 10.4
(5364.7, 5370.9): 10.1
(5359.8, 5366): 9.93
